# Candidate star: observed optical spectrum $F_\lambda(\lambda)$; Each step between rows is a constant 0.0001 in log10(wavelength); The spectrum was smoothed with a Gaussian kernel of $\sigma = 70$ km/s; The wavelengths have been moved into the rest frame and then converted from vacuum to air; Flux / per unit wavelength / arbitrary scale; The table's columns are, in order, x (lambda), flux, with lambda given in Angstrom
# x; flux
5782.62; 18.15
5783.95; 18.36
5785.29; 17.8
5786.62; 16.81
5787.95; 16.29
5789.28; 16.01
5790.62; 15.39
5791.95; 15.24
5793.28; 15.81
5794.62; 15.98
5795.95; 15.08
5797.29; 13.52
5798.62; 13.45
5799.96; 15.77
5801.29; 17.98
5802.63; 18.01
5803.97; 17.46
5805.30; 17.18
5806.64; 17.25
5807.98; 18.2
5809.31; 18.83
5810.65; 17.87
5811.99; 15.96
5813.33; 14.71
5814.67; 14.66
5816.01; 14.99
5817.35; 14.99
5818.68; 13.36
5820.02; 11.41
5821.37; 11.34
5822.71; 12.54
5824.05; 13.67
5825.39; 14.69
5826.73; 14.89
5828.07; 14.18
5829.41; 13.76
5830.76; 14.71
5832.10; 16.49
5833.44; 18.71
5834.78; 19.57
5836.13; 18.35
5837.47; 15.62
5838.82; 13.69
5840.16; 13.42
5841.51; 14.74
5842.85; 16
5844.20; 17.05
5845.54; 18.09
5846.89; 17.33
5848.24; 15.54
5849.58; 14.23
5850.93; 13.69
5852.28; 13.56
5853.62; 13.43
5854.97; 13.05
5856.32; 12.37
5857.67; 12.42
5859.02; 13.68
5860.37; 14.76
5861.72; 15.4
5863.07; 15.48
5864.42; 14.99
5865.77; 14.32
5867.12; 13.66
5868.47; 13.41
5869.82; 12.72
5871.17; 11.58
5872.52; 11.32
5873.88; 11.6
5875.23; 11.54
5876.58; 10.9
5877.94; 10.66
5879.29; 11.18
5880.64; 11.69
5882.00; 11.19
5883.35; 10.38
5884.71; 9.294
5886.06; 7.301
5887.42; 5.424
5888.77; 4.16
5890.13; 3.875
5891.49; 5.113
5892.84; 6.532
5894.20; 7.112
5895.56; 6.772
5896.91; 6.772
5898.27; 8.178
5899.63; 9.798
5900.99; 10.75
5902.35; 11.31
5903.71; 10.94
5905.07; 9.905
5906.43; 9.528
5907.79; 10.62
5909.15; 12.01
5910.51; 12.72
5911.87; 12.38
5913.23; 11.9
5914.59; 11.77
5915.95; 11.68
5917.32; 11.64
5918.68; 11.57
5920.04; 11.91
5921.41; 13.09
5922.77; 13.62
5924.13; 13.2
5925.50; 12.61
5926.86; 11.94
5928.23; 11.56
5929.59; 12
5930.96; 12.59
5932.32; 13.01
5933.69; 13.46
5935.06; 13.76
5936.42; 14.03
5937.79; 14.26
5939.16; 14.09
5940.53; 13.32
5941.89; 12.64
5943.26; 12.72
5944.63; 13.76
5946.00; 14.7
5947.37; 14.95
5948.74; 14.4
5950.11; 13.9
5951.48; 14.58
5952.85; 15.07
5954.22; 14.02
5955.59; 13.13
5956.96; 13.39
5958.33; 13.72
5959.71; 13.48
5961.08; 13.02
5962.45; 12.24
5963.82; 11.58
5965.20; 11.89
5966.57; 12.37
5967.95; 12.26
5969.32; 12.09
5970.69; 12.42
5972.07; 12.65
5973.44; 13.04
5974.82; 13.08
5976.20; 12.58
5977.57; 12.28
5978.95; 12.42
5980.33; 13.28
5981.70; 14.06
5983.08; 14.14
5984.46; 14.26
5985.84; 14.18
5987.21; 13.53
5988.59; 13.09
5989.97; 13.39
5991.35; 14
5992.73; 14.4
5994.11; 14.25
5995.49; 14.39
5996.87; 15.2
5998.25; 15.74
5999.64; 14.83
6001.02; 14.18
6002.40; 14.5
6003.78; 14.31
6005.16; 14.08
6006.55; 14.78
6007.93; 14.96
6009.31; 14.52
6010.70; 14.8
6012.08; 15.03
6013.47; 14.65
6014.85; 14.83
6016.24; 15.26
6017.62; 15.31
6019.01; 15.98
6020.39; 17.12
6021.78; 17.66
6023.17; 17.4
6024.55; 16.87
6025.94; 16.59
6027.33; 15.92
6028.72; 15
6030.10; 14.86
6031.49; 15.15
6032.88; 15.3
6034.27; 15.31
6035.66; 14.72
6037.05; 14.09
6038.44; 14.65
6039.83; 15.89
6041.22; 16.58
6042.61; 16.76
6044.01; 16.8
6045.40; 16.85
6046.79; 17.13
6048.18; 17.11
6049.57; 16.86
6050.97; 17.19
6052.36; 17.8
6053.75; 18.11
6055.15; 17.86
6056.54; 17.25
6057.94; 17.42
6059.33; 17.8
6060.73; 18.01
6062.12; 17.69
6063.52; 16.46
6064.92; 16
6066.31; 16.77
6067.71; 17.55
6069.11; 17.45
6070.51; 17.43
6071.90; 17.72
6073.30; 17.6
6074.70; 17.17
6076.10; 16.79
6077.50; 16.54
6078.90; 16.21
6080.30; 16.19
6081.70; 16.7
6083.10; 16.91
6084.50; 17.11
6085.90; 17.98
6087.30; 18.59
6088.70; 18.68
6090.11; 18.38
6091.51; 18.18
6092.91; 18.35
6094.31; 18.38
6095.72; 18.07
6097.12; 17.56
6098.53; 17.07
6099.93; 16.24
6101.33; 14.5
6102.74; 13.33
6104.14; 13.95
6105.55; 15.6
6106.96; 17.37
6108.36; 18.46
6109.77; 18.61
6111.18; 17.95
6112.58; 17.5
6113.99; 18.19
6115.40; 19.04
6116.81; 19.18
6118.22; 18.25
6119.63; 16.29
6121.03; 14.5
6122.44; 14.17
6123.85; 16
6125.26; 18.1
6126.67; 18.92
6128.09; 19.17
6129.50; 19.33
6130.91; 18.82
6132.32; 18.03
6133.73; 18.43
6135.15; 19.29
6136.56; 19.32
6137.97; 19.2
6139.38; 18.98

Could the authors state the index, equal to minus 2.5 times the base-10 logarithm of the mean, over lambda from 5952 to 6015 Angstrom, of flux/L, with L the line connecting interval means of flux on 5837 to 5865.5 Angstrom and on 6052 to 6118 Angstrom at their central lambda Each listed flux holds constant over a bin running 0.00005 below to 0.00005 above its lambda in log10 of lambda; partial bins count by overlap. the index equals 0.18 mag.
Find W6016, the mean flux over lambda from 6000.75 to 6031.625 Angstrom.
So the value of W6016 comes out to 15.4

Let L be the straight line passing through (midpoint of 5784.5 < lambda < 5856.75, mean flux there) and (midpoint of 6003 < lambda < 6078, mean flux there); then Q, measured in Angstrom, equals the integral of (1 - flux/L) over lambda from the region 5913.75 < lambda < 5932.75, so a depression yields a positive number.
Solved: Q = 4.3 Angstrom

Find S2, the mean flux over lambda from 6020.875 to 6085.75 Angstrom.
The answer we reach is 16.7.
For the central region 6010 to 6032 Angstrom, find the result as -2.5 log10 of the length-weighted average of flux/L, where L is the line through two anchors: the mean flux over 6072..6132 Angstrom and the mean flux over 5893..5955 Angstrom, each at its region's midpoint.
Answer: -0.06 mag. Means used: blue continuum 12.1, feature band 15.8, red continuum 17.3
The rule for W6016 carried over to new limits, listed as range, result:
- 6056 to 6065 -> 17.3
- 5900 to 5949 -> 12.5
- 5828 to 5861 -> 15.2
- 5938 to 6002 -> 13.5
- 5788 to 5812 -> 16.4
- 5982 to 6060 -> 15.5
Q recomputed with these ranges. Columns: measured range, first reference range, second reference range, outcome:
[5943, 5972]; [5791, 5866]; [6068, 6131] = 5.2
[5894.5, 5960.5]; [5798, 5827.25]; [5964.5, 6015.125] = 9.2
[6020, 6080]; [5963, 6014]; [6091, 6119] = -4.2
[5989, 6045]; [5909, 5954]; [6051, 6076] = 2.2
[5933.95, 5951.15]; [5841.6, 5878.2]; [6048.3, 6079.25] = 1.5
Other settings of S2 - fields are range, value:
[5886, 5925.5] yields 9.8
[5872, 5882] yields 11.3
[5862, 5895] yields 10.3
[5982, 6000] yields 14.2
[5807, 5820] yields 15.8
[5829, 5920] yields 12.2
